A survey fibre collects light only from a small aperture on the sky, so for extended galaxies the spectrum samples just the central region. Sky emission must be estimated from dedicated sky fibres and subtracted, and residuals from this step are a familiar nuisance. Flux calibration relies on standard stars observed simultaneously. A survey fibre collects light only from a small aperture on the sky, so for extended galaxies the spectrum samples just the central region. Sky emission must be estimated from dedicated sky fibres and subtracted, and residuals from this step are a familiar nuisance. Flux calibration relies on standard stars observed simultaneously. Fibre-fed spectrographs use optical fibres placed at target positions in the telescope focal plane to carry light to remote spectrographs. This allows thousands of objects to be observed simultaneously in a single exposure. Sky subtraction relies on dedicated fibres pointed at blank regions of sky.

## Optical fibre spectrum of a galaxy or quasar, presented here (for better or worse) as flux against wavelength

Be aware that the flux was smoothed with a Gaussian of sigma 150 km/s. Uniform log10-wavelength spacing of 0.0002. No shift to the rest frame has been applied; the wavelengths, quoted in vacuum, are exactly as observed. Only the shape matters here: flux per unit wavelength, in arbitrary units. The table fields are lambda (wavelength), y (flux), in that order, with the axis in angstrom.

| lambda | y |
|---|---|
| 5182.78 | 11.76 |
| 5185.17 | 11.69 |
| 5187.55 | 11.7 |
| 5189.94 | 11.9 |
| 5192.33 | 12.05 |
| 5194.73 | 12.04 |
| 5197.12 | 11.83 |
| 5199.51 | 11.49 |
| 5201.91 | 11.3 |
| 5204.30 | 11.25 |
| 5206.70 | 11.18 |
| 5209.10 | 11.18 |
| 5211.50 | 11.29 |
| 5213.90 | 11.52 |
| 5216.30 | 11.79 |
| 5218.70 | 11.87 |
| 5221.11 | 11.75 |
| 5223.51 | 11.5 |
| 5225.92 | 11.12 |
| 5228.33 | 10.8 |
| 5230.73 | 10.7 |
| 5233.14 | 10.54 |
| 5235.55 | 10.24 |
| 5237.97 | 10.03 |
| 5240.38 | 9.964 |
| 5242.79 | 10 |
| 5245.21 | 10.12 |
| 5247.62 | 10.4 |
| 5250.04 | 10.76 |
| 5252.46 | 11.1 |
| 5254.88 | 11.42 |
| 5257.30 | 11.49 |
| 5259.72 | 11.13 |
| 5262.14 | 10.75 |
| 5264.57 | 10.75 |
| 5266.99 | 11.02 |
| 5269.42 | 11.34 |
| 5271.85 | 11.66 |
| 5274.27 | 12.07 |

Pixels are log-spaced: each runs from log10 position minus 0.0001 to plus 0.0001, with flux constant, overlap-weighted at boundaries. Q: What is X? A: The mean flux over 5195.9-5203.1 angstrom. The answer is 11.5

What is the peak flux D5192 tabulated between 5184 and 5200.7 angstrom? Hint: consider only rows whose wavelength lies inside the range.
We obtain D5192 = 12.05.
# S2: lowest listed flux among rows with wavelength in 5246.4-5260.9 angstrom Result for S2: 10.4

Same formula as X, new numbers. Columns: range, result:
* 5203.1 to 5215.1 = 11.3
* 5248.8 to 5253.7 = 10.9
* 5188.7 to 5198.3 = 11.9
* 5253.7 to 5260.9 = 11.4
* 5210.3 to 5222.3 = 11.6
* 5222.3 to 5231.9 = 11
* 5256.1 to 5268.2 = 11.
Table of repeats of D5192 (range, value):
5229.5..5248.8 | 10.7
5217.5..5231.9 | 11.87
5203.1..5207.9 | 11.25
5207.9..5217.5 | 11.79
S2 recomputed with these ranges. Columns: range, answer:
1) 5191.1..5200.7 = 11.49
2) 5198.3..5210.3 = 11.18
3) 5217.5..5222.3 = 11.75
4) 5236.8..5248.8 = 9.964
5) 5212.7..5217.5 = 11.52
